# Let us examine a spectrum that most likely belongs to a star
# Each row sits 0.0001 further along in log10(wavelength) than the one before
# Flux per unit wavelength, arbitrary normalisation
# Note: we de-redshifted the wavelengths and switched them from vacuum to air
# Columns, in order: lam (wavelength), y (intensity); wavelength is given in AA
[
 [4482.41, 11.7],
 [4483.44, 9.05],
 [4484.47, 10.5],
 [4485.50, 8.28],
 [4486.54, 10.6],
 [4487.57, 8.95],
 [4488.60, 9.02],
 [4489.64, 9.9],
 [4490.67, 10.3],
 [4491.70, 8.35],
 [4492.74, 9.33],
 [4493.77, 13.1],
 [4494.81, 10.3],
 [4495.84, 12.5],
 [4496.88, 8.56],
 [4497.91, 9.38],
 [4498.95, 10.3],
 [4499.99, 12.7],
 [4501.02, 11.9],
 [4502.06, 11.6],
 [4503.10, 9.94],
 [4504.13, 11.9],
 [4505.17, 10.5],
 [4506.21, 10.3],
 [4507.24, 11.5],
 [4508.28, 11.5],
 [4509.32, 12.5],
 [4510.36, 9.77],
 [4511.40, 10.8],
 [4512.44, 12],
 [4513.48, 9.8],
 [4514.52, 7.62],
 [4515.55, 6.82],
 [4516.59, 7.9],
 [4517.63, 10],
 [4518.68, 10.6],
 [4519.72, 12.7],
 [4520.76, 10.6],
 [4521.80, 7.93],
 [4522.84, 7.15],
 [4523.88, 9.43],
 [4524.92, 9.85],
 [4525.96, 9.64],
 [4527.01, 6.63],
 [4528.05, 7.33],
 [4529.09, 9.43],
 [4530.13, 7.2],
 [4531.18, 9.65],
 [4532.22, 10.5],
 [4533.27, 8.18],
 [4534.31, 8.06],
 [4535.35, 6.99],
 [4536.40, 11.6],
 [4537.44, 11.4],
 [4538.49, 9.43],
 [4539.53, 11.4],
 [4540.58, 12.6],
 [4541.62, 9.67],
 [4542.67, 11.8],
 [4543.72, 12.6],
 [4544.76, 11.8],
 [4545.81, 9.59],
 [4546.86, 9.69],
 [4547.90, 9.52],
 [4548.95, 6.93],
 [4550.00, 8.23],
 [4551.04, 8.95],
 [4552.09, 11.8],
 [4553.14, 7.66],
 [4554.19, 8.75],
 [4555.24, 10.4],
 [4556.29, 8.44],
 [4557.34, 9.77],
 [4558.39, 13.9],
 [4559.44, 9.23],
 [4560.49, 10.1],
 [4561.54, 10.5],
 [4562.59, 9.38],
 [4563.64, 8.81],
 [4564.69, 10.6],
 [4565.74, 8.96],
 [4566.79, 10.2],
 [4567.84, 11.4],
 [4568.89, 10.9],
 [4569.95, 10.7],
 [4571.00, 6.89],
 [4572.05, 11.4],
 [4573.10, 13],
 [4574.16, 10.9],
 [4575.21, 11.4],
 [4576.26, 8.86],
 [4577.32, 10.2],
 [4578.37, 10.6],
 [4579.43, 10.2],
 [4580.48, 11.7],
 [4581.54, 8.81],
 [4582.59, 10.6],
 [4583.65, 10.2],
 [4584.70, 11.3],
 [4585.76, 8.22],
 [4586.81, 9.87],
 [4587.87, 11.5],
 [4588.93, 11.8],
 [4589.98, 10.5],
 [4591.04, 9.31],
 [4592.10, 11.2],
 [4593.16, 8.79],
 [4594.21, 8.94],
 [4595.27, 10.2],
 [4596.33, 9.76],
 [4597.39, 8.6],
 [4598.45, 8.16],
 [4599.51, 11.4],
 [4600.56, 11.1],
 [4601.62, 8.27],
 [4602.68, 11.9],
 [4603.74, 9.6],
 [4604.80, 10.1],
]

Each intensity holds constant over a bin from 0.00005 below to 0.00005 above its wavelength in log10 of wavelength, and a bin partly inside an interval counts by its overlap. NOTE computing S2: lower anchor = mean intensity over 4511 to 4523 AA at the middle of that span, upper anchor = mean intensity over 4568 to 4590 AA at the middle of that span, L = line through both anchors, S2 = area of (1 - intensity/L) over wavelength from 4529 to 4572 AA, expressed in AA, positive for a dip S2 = 0.77 AA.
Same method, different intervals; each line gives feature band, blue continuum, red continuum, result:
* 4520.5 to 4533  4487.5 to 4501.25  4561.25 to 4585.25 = 1.94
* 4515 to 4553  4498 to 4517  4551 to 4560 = 2.43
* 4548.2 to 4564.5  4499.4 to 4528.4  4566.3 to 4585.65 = 1.24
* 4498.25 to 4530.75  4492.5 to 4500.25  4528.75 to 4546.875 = 1.74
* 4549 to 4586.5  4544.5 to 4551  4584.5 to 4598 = -2.01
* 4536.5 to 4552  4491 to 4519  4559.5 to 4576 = 0.01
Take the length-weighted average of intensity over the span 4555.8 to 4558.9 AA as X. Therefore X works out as 10.7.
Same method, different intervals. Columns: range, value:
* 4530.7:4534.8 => 9.1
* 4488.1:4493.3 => 9.42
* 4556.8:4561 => 10.7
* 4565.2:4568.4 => 10.2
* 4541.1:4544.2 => 11.3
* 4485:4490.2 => 9.36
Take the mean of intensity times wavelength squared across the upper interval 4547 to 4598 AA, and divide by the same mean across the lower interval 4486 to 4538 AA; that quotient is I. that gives 1.04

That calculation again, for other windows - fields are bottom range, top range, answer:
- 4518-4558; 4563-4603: 1.08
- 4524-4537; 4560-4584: 1.19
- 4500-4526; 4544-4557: 0.93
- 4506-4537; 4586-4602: 1.09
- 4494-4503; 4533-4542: 0.93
